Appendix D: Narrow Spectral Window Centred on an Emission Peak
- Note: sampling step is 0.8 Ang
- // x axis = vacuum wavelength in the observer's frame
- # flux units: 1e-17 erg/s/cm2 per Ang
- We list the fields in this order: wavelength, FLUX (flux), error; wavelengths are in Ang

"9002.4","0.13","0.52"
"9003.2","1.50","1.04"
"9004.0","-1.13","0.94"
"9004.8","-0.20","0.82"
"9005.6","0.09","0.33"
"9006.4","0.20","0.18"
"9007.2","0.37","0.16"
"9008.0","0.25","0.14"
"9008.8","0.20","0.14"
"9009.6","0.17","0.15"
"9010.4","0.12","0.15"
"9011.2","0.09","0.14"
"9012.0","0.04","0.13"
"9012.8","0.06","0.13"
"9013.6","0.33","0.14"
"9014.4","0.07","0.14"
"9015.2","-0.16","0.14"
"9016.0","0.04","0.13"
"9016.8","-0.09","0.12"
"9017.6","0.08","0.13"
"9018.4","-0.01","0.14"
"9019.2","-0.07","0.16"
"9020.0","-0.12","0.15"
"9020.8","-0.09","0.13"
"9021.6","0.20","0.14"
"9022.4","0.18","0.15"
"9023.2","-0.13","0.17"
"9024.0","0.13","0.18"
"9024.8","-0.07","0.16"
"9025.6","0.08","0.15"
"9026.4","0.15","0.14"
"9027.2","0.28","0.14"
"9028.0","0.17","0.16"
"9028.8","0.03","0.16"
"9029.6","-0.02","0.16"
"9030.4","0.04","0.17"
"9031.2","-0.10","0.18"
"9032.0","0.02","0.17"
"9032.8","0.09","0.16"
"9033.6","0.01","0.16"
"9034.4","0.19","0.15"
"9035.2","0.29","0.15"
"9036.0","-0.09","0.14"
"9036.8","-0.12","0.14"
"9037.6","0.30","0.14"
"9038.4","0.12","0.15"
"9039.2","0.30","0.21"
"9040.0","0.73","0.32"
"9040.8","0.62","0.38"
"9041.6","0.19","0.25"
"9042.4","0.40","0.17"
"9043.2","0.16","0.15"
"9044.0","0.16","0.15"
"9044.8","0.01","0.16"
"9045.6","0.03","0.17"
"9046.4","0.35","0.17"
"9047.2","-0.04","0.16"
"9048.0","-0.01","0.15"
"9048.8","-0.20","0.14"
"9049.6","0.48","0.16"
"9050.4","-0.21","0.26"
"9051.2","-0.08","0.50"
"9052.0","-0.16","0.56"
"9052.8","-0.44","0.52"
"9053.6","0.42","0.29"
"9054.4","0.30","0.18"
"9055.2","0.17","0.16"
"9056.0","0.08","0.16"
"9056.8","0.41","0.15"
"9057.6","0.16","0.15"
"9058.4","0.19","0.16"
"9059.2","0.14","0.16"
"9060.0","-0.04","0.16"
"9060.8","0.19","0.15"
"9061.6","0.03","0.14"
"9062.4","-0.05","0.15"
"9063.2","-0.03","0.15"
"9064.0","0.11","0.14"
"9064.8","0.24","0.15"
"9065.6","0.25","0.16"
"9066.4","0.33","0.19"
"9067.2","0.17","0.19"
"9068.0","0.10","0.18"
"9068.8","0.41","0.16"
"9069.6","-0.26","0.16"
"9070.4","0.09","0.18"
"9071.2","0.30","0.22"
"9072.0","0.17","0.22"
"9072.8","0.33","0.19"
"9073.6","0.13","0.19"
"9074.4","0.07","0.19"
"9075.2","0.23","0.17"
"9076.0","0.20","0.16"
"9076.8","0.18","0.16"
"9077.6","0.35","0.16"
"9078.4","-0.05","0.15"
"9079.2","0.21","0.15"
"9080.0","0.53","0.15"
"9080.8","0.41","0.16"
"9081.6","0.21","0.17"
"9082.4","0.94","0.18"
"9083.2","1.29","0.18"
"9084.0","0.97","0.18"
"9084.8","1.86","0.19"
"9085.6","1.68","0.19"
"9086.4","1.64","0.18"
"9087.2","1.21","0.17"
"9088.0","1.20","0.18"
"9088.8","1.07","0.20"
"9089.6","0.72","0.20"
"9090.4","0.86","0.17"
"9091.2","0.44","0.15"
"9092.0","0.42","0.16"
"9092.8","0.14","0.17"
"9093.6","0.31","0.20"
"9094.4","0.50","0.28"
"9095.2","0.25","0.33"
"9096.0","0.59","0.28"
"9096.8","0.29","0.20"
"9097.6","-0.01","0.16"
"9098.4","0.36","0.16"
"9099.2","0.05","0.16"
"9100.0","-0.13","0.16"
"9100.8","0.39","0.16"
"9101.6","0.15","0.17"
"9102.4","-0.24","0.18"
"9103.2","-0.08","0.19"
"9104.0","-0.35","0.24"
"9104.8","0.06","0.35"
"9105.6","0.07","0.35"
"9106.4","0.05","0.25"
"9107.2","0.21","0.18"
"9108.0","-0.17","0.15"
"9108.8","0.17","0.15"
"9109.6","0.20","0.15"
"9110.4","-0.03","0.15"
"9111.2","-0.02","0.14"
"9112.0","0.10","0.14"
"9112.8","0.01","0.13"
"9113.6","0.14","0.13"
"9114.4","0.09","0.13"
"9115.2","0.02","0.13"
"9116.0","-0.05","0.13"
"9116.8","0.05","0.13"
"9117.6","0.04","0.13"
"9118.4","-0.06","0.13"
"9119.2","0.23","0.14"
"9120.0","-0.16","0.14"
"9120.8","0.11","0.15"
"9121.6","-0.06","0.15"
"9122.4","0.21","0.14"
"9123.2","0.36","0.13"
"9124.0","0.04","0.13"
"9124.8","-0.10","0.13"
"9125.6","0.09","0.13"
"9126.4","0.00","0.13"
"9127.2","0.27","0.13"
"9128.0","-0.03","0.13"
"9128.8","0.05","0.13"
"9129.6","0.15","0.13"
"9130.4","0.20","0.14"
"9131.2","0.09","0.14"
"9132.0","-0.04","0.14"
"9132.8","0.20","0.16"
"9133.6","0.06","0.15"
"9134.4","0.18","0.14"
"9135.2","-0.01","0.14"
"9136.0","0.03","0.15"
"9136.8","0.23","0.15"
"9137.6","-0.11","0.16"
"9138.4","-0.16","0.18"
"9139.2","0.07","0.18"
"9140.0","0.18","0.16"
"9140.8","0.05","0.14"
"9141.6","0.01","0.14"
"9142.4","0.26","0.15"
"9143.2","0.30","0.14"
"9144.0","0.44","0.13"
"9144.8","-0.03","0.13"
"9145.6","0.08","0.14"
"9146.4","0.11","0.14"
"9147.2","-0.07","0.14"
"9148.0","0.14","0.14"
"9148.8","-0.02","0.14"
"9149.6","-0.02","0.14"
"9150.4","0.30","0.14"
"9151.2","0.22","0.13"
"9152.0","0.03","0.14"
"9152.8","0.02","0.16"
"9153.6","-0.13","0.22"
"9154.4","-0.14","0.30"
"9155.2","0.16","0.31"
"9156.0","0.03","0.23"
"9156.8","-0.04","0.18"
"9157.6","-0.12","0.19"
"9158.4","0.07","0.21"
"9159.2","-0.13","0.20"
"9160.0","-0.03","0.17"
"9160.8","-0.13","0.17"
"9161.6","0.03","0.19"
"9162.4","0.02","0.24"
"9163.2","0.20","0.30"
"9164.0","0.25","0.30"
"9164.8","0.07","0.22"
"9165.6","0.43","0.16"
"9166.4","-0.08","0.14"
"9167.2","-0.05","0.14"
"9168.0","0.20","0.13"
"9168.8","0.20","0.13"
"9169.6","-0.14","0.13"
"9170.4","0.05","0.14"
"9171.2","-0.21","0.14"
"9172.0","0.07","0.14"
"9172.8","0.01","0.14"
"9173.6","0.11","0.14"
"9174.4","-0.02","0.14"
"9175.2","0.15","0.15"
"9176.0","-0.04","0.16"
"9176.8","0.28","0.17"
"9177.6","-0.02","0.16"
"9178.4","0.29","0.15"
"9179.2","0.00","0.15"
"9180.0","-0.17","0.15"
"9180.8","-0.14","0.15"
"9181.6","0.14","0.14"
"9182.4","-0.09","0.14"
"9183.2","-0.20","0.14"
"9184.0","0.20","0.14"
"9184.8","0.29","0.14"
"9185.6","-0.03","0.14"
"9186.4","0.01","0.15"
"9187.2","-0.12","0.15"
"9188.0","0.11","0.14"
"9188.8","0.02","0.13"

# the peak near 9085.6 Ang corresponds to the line H-beta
